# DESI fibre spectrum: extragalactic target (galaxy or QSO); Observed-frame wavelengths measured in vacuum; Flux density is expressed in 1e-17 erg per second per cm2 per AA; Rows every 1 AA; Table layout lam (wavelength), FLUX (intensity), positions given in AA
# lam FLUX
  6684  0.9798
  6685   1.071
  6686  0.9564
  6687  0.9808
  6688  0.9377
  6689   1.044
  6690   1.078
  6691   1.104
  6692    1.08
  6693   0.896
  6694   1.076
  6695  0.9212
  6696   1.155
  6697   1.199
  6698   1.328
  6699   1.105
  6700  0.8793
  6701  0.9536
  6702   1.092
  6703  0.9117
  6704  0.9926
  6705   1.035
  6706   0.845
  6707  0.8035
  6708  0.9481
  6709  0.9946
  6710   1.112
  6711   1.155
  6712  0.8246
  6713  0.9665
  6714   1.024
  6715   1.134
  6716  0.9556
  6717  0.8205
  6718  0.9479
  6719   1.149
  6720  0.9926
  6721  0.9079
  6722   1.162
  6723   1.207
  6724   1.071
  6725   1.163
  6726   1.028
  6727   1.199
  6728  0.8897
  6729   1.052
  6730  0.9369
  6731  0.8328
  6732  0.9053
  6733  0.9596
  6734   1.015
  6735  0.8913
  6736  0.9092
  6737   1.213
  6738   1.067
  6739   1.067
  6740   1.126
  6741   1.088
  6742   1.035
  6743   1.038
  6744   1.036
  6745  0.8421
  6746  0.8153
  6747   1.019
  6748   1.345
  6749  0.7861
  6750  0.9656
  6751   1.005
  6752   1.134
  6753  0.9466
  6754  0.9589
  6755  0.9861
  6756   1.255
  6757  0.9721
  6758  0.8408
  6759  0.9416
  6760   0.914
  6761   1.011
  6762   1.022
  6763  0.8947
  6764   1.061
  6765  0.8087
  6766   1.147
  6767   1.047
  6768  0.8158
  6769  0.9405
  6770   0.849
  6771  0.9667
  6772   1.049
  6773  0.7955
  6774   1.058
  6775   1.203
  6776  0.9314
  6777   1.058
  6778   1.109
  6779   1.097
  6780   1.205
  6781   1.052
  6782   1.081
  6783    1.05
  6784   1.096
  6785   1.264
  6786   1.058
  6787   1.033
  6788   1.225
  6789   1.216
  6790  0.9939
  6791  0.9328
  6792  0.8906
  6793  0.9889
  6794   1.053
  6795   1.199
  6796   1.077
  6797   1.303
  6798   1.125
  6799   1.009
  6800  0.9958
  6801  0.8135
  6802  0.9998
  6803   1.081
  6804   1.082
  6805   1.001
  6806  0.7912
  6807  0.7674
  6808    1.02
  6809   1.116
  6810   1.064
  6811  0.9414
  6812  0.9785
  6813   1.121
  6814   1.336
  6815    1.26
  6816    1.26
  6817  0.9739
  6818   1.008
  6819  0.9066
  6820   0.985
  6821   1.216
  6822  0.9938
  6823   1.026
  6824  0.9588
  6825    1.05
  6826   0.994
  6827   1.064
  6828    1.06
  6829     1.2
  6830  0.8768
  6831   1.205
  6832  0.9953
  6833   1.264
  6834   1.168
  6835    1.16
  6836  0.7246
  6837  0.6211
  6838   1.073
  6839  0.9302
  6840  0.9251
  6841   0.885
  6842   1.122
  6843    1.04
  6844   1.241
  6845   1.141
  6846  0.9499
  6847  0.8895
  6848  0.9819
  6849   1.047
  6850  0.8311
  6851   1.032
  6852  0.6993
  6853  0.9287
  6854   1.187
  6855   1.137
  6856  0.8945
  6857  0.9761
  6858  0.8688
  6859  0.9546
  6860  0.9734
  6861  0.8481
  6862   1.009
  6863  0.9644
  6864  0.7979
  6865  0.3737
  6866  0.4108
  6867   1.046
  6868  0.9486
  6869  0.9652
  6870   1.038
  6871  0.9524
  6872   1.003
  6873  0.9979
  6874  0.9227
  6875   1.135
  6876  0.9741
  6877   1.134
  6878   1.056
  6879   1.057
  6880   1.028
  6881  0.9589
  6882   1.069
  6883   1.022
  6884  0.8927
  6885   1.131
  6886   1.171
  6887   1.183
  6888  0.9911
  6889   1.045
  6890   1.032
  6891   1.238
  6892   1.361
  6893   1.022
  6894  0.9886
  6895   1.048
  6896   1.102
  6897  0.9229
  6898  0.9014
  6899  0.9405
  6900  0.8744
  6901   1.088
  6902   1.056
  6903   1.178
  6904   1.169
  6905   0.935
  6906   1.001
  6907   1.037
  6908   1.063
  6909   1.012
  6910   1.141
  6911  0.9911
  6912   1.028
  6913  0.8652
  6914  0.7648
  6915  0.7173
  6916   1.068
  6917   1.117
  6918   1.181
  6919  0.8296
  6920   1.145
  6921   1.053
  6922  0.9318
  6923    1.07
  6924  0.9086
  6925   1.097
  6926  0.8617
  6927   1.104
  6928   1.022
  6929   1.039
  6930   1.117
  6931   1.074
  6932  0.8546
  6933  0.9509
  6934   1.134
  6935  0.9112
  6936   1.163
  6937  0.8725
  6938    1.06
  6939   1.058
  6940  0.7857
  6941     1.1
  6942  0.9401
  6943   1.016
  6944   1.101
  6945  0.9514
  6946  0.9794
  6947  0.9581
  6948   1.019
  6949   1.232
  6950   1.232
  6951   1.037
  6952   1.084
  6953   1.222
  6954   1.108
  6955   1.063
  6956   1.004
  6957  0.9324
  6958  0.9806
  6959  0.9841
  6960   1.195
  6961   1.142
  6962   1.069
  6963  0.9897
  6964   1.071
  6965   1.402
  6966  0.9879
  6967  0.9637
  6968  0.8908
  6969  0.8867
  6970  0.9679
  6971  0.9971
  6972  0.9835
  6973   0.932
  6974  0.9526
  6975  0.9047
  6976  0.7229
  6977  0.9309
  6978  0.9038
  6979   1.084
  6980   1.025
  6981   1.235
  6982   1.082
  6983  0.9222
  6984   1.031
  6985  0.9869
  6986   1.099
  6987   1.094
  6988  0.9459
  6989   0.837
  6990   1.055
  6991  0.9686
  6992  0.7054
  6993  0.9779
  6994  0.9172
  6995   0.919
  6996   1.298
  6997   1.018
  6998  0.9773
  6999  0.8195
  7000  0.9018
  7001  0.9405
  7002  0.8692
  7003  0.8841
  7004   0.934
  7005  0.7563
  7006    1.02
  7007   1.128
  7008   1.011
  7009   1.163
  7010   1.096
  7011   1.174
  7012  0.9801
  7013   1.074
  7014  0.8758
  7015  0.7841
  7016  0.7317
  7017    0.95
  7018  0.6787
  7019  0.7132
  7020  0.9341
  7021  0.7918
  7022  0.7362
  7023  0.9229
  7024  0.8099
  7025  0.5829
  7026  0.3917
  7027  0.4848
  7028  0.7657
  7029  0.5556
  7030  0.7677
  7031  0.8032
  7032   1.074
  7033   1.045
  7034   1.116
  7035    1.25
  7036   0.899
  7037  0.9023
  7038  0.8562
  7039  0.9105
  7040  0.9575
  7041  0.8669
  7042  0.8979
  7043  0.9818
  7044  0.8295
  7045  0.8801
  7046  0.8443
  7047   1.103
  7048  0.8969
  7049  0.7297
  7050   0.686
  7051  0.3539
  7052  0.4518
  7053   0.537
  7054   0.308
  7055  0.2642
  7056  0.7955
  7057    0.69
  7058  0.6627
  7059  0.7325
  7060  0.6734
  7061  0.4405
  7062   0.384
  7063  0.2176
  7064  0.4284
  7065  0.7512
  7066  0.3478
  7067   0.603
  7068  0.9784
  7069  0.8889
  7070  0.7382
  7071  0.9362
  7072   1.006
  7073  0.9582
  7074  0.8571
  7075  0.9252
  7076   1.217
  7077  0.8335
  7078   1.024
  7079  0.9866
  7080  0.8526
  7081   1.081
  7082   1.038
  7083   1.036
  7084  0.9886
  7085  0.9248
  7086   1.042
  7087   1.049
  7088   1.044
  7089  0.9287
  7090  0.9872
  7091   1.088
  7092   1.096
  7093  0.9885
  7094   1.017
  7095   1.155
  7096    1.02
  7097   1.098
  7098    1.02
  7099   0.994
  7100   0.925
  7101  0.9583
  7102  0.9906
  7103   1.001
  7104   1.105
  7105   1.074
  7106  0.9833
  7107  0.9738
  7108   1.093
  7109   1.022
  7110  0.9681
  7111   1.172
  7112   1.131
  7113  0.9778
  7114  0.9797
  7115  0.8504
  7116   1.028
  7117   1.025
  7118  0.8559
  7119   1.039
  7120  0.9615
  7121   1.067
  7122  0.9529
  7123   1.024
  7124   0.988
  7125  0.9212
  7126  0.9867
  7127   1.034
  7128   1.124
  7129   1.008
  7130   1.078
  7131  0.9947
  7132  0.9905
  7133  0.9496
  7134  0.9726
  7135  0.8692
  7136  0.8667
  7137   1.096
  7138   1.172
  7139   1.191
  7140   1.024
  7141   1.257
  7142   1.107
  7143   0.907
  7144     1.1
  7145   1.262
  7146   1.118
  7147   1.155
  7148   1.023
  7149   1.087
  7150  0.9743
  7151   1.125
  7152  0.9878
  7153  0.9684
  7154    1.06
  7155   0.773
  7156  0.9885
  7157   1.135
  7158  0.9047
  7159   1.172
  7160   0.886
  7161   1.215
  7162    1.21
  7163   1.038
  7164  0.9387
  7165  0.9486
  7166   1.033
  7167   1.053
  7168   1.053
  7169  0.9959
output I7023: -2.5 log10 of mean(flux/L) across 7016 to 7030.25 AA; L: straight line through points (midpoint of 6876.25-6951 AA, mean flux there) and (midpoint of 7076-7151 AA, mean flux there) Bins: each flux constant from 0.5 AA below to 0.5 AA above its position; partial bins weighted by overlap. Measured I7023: 0.39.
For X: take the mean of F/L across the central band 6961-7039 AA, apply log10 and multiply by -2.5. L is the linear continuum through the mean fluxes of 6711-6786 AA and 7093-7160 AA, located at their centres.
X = 0.10 mag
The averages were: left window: 1.01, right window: 1.03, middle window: 0.935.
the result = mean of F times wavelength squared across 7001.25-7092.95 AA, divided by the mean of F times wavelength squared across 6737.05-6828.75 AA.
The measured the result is 0.9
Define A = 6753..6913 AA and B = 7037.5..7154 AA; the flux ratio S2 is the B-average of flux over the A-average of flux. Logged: 0.9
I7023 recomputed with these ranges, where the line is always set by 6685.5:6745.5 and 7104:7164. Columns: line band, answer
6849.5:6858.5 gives 0.08 mag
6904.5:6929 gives 0.03 mag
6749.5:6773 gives 0.05 mag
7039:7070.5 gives 0.45 mag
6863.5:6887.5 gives 0.06 mag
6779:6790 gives -0.10 mag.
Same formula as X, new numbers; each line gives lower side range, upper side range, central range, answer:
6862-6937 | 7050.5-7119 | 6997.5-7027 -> 0.06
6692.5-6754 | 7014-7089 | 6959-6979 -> -0.17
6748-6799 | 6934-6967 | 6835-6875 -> 0.11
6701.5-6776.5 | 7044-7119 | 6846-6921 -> -0.05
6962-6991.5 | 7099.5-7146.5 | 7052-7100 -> 0.21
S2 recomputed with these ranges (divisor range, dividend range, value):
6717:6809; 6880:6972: 1.01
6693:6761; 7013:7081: 0.77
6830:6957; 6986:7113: 0.88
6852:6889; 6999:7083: 0.85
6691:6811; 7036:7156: 0.91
